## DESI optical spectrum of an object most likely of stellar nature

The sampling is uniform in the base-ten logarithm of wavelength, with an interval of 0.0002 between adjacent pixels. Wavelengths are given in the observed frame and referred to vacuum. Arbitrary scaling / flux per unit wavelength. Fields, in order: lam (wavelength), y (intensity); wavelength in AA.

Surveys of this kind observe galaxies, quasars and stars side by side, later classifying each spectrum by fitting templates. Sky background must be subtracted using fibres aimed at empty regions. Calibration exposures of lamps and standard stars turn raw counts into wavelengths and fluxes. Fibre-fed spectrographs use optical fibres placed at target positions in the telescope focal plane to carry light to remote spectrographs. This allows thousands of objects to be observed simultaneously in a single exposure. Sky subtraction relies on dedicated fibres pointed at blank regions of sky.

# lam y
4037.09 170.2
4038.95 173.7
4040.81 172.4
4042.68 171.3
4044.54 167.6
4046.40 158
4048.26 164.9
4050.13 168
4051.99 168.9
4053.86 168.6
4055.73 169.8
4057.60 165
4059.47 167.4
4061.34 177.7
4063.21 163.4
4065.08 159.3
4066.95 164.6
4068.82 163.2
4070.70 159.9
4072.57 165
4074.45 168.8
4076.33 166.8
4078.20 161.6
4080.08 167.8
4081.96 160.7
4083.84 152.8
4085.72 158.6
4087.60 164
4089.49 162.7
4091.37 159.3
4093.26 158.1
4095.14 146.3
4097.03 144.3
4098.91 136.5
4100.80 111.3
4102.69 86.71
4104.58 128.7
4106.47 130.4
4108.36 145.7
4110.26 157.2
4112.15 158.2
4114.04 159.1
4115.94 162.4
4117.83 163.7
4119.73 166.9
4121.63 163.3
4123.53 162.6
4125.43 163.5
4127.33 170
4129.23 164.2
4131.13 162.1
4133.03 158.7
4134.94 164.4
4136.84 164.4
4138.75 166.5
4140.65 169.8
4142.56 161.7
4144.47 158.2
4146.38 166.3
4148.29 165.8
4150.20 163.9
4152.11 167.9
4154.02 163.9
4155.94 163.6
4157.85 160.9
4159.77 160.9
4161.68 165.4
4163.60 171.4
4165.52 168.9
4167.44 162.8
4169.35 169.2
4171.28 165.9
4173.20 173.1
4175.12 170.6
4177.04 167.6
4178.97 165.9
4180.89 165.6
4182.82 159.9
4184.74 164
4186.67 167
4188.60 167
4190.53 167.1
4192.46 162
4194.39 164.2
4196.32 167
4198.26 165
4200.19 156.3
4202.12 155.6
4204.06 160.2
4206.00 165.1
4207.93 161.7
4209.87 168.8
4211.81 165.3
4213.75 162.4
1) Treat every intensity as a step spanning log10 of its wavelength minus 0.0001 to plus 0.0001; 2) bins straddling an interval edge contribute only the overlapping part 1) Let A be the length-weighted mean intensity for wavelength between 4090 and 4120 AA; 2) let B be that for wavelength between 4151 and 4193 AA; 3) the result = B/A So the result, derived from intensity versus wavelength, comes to 1.15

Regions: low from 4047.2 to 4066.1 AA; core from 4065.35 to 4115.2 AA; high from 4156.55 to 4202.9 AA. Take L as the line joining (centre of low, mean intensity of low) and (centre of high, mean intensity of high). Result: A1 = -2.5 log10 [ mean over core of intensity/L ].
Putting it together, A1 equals 0.10 mag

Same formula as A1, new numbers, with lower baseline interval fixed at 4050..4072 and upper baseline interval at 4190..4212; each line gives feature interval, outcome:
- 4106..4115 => 0.096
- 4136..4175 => -0.010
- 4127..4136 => 0.007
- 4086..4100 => 0.087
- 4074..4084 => 0.015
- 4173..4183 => -0.024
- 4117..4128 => 0.000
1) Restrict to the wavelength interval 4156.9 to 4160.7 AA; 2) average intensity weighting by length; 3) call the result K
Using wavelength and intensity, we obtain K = 161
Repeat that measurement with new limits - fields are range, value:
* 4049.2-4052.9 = 169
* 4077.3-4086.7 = 160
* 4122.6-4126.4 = 163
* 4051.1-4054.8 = 168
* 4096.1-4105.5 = 121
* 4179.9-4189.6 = 165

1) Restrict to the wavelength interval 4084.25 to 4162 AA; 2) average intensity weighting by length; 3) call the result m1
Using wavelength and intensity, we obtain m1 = 156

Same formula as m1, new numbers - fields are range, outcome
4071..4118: 151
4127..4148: 164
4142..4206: 165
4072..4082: 165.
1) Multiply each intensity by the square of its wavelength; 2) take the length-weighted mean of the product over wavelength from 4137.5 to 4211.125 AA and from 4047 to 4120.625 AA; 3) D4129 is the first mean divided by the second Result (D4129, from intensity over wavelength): 1.10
